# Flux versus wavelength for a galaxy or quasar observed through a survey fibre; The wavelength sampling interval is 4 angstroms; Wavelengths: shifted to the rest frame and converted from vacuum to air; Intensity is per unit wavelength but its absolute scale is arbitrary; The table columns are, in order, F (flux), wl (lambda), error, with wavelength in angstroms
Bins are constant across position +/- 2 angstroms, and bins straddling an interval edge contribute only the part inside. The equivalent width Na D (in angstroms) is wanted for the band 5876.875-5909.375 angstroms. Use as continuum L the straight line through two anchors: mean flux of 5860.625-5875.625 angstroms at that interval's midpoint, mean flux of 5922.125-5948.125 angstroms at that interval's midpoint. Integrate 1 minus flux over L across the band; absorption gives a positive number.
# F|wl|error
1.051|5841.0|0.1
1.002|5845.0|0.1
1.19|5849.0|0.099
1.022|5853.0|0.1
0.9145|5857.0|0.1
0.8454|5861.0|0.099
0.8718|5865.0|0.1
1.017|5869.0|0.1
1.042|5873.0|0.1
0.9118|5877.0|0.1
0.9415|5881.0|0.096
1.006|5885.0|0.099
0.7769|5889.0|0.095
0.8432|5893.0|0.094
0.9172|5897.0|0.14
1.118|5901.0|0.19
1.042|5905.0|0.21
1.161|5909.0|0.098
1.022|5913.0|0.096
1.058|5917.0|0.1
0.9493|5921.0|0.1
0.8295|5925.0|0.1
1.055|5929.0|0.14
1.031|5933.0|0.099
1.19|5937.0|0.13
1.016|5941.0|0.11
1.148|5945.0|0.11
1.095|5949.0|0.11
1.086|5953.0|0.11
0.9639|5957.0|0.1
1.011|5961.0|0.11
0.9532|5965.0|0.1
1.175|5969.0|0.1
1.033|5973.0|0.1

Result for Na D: 0.8 angstroms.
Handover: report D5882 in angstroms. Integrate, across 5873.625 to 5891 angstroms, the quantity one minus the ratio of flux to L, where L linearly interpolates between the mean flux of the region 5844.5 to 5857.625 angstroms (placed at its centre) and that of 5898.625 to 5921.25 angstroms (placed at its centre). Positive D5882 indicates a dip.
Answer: 2.3 angstroms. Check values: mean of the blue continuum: 1.05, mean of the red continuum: 1.06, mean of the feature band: 0.92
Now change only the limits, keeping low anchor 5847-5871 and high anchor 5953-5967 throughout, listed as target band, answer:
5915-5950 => -1.84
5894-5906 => -0.32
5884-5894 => 1.18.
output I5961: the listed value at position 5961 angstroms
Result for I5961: 1.011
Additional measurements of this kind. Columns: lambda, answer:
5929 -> 1.055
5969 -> 1.175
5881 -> 0.9415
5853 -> 1.022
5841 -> 1.051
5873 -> 1.042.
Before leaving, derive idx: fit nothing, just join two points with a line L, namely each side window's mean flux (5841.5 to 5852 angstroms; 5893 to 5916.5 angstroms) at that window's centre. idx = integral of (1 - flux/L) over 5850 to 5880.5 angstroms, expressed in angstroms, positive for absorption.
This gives 3.2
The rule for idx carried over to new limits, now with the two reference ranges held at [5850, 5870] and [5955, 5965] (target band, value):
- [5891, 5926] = -1.3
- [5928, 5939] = -1.4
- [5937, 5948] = -1.5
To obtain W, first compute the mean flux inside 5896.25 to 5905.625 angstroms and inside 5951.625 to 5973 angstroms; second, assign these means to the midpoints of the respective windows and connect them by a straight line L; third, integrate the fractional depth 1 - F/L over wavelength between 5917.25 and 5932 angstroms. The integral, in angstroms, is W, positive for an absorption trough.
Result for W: 1.0 angstroms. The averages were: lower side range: 1.04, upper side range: 1.04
